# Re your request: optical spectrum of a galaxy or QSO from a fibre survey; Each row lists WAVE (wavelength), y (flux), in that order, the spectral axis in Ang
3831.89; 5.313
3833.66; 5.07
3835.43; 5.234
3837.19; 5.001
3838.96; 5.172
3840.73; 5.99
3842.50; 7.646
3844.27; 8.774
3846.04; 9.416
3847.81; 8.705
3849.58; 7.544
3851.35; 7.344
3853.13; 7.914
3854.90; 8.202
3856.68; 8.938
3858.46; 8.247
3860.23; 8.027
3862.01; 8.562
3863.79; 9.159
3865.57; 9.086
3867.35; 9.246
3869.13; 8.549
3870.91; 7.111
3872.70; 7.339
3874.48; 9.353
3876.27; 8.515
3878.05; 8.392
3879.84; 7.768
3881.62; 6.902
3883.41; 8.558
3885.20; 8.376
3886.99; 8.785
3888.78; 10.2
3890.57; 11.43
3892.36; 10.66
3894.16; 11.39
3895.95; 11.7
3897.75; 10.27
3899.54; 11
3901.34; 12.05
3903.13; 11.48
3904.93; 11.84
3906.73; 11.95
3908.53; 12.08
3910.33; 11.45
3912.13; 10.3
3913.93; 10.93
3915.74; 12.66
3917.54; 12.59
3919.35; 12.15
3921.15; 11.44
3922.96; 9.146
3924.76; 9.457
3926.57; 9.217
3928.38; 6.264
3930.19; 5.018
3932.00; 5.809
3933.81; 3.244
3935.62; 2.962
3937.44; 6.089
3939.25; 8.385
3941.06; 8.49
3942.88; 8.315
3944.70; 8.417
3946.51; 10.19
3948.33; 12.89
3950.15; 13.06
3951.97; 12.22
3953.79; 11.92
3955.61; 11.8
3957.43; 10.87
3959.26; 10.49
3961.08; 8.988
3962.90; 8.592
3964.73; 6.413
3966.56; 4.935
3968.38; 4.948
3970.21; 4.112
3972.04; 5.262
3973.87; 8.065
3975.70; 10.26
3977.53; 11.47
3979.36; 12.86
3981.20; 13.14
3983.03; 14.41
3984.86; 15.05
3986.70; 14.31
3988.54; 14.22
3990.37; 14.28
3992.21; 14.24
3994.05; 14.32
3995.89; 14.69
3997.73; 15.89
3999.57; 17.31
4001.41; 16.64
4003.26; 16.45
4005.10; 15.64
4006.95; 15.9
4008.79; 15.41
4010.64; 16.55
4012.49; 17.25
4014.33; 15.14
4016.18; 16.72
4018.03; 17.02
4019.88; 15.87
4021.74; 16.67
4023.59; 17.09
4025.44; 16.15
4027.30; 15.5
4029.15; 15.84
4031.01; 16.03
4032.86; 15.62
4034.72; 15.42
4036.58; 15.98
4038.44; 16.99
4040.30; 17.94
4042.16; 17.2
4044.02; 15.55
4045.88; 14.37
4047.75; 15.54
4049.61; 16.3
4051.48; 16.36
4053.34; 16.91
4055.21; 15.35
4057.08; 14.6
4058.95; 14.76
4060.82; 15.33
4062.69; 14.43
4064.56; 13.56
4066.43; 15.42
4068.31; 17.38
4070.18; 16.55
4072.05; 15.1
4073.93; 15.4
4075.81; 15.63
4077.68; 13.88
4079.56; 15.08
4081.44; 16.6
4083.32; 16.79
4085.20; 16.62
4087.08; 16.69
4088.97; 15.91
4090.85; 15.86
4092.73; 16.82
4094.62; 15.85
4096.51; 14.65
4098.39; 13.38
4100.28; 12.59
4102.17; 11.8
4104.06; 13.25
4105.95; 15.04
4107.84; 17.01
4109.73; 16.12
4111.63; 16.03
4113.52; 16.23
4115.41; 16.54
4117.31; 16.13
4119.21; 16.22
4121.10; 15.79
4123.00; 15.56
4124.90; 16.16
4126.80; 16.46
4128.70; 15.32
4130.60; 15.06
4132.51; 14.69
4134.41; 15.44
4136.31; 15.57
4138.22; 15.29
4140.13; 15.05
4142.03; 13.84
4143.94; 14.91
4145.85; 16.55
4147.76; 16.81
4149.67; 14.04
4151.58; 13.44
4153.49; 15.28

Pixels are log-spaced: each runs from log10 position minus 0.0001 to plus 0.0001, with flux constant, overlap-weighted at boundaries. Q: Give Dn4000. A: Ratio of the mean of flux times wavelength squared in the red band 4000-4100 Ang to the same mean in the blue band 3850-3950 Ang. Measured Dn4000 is 1.85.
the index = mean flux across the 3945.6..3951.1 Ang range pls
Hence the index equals 12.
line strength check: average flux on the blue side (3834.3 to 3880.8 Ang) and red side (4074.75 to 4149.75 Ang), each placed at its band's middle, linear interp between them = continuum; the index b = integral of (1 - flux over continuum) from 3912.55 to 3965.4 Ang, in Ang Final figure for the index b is 5.2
